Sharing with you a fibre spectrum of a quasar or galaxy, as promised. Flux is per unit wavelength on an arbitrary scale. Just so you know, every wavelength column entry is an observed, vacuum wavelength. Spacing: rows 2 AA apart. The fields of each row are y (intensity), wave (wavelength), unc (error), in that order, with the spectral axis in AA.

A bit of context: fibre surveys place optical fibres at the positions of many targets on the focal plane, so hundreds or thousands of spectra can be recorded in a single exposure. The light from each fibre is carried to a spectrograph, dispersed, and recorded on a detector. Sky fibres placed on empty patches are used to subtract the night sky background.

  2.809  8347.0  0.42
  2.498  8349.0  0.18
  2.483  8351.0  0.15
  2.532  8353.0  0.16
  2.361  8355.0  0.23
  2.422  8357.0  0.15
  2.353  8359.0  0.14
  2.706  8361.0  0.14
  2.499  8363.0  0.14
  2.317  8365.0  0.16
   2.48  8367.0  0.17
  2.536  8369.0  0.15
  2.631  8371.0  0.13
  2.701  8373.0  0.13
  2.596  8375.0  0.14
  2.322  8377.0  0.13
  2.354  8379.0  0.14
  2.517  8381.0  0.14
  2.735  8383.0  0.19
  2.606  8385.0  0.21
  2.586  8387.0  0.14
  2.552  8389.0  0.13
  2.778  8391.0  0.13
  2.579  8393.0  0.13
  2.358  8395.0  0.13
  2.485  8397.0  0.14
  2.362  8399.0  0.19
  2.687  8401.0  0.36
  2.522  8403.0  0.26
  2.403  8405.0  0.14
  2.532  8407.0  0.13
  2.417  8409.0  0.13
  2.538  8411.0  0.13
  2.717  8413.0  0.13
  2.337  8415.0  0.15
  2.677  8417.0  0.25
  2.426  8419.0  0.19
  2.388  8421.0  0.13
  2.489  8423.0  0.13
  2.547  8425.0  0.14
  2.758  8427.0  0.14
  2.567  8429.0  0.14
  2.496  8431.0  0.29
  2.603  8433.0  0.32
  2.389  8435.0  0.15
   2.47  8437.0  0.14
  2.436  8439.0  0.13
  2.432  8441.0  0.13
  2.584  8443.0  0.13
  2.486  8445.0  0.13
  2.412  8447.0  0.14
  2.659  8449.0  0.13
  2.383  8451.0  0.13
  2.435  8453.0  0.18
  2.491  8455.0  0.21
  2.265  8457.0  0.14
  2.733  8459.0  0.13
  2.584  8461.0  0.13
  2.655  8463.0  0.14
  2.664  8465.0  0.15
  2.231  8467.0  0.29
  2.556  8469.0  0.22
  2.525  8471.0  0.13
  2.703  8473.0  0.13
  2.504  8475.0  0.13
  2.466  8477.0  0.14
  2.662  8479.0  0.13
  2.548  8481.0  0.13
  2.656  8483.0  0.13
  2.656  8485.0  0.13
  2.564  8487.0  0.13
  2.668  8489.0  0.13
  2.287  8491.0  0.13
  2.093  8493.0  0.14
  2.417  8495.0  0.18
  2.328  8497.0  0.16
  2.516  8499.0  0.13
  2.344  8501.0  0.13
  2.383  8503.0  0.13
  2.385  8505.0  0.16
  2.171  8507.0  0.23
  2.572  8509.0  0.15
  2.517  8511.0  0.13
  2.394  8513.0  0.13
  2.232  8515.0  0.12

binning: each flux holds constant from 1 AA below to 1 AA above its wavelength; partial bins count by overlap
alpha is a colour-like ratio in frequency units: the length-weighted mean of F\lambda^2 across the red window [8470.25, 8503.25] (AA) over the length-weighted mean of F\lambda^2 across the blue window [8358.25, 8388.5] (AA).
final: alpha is 1.01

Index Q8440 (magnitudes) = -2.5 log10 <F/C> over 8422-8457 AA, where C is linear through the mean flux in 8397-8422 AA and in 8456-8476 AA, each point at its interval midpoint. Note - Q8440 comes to 0.009 mag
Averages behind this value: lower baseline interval 2.5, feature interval 2.5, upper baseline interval 2.54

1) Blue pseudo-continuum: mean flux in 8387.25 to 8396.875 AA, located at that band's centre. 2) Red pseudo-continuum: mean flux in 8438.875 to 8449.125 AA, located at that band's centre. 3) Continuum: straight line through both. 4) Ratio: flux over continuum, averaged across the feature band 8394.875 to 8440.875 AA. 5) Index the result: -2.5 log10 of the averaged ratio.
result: 0.01 mag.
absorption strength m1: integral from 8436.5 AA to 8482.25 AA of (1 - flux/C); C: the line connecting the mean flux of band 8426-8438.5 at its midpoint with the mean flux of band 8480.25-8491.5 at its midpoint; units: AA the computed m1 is 0.74 AA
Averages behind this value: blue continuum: 2.54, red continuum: 2.58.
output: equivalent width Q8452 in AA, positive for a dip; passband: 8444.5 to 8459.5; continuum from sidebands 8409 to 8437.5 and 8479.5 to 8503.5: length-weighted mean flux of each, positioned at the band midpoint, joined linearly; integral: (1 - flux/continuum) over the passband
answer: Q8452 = 0.1 AA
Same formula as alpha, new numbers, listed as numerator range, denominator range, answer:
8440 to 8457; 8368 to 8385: 0.99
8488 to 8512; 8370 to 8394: 0.95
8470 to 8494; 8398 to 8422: 1.03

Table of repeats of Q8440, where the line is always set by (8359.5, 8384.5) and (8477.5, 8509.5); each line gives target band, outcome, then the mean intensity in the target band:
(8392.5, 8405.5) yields 0.01 mag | 2.48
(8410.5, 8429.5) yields -0.02 mag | 2.54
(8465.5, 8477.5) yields -0.02 mag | 2.51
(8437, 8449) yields 0.00 mag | 2.49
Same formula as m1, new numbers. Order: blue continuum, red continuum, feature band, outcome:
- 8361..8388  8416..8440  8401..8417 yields 0.05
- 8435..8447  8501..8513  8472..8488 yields -1.10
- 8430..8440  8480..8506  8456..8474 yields -0.60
